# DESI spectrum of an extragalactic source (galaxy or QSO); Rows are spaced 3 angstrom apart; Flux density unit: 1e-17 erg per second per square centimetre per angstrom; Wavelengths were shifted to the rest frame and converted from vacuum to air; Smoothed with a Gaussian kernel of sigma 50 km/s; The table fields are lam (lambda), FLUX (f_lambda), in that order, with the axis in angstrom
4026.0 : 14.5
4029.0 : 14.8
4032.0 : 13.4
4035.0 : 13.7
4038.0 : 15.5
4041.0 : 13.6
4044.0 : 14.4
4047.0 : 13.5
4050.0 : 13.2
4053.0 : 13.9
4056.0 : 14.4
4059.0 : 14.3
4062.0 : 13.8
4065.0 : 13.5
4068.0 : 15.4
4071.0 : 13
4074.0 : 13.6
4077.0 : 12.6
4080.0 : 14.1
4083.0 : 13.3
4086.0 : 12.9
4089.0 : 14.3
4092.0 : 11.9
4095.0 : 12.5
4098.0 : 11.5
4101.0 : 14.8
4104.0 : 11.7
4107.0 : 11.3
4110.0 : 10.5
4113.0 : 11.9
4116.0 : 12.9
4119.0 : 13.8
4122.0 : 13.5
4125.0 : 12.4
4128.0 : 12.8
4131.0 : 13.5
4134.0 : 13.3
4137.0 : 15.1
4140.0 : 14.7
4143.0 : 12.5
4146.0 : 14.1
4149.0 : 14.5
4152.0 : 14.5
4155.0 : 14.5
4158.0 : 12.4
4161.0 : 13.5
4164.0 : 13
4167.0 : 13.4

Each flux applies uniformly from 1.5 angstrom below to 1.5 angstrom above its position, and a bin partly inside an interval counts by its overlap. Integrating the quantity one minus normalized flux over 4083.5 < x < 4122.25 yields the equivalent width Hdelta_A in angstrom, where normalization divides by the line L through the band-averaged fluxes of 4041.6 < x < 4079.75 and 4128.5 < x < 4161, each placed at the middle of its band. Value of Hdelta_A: 3.5 angstrom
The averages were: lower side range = 13.8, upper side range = 13.9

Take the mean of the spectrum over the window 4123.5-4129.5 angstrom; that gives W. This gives 12.6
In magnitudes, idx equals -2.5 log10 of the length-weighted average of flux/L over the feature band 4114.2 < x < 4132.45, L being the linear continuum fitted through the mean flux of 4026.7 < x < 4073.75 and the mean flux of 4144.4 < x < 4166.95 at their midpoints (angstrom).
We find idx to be 0.057 mag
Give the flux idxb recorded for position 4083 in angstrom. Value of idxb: 13.3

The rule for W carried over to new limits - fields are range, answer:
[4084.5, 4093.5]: 13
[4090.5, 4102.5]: 12.7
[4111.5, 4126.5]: 12.9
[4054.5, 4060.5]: 14.4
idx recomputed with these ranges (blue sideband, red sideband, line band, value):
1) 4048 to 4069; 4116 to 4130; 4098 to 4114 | 0.12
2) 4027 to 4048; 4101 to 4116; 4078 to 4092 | -0.07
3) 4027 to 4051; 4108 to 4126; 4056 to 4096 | -0.02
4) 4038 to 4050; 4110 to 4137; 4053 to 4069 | -0.04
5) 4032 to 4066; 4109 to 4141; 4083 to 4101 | 0.05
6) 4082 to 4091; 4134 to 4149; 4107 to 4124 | 0.11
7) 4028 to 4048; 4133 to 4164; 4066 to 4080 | 0.03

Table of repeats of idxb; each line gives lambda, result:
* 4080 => 14.1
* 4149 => 14.5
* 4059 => 14.3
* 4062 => 13.8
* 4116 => 12.9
